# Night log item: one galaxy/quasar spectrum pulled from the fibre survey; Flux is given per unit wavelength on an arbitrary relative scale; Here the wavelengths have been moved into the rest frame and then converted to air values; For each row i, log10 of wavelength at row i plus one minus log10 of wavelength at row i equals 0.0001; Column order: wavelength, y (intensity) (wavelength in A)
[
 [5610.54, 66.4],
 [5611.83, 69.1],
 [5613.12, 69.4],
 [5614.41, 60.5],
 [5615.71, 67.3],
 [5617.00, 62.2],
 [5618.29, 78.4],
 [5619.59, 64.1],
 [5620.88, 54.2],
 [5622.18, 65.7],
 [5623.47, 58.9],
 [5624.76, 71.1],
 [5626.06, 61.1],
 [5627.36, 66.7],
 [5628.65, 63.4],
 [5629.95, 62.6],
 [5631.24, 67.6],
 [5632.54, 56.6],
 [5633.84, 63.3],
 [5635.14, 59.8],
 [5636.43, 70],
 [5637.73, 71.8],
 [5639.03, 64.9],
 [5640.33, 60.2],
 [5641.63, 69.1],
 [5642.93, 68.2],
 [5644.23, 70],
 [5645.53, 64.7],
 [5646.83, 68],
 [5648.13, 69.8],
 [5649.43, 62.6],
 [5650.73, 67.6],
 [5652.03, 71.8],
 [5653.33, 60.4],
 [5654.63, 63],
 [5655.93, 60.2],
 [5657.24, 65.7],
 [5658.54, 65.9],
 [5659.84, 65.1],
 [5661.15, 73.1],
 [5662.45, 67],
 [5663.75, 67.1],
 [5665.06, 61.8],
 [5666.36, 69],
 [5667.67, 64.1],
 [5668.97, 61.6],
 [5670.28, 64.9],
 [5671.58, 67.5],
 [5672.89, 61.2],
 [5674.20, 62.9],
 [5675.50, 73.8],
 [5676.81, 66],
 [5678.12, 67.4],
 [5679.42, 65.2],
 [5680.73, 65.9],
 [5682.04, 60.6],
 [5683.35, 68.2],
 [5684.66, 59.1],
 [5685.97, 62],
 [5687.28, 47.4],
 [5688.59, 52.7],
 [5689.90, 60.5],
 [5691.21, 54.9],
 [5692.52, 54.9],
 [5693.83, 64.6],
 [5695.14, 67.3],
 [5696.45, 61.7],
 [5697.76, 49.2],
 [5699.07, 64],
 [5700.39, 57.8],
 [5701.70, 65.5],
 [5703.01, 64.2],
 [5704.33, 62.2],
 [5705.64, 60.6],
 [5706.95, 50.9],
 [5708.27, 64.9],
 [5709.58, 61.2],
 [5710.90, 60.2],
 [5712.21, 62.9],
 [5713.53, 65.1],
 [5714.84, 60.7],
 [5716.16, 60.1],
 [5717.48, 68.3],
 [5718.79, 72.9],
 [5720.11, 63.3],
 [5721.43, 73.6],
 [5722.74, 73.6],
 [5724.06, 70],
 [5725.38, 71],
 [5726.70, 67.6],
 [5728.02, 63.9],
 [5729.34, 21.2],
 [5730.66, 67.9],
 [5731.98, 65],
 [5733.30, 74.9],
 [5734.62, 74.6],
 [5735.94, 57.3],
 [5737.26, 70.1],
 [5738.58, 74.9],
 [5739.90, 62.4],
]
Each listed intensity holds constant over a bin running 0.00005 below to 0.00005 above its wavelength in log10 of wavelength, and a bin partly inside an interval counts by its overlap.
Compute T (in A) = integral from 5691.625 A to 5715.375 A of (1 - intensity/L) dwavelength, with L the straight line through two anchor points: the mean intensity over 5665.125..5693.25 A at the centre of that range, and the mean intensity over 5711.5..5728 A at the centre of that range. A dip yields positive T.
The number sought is 1.6 A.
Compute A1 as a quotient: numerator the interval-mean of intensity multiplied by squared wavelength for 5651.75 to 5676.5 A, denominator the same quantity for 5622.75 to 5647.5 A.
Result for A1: 1.02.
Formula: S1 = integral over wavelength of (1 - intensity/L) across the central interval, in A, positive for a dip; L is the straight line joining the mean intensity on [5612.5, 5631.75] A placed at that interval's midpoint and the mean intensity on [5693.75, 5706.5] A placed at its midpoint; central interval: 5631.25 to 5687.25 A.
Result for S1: -1.77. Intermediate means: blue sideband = 64.9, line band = 65.2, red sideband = 61.4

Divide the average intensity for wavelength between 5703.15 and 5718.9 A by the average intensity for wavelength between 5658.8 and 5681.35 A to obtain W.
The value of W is 0.9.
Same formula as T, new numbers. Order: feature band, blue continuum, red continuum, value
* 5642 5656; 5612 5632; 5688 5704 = -0.7 A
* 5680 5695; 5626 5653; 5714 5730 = 1.2 A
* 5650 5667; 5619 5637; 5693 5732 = -0.8 A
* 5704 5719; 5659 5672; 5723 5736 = 0.5 A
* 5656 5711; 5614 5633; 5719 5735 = 2.0 A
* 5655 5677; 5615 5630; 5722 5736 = -0.3 A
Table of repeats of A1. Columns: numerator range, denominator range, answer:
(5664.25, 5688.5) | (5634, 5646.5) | 0.97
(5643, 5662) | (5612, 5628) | 1.03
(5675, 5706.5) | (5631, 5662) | 0.95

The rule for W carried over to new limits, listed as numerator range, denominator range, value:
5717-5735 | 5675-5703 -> 1.08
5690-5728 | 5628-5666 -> 0.97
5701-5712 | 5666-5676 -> 0.94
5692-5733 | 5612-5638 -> 0.97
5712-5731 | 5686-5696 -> 1.11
